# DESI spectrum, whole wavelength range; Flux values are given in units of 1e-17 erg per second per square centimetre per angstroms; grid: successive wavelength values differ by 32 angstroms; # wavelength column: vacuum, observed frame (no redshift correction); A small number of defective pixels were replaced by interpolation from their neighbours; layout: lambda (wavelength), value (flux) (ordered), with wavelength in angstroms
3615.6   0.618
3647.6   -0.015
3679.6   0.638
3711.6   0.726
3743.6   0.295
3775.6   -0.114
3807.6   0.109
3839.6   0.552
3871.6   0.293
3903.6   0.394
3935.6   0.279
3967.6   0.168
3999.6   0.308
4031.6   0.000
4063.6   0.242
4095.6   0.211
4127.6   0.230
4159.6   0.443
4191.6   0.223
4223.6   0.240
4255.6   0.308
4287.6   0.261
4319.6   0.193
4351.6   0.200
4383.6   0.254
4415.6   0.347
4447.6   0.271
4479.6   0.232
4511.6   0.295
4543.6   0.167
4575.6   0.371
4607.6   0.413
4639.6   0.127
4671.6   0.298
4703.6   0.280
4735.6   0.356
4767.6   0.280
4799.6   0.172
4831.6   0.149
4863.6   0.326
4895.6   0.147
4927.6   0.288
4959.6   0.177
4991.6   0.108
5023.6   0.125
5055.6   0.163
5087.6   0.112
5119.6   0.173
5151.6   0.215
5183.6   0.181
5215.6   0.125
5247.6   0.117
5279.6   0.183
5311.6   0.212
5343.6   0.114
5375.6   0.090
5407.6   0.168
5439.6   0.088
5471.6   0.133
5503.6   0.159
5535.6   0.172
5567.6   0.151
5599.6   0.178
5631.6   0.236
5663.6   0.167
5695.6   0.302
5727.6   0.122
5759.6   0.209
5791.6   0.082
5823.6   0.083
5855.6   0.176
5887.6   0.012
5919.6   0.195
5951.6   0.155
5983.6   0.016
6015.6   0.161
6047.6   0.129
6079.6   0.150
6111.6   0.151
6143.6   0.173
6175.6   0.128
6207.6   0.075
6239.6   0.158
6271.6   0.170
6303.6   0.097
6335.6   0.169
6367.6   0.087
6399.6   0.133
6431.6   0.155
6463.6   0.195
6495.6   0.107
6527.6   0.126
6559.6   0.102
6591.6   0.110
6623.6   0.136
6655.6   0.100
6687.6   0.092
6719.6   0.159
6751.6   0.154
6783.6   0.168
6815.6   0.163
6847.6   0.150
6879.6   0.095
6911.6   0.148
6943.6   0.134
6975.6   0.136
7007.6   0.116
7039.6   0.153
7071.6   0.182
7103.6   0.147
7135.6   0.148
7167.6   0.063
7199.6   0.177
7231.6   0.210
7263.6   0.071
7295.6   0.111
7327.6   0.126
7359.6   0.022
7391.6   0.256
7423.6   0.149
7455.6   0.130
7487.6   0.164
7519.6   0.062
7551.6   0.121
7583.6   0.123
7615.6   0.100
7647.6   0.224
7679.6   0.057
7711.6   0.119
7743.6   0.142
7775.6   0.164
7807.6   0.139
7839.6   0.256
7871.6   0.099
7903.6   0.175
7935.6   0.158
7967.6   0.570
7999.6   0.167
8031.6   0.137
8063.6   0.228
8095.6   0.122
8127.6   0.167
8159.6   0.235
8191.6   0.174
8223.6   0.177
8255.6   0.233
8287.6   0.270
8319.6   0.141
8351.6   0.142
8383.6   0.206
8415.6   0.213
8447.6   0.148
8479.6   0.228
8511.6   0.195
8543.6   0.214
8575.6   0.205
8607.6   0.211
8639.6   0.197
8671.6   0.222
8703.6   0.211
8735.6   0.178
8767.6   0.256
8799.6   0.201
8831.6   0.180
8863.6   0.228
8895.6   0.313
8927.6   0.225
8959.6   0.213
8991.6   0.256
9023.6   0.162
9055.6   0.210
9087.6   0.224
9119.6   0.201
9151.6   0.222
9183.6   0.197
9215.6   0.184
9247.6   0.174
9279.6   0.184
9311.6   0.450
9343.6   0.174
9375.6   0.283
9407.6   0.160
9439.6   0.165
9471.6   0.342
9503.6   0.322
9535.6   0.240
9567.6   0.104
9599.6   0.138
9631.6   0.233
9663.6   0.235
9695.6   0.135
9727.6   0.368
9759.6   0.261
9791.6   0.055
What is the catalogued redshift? 1.14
